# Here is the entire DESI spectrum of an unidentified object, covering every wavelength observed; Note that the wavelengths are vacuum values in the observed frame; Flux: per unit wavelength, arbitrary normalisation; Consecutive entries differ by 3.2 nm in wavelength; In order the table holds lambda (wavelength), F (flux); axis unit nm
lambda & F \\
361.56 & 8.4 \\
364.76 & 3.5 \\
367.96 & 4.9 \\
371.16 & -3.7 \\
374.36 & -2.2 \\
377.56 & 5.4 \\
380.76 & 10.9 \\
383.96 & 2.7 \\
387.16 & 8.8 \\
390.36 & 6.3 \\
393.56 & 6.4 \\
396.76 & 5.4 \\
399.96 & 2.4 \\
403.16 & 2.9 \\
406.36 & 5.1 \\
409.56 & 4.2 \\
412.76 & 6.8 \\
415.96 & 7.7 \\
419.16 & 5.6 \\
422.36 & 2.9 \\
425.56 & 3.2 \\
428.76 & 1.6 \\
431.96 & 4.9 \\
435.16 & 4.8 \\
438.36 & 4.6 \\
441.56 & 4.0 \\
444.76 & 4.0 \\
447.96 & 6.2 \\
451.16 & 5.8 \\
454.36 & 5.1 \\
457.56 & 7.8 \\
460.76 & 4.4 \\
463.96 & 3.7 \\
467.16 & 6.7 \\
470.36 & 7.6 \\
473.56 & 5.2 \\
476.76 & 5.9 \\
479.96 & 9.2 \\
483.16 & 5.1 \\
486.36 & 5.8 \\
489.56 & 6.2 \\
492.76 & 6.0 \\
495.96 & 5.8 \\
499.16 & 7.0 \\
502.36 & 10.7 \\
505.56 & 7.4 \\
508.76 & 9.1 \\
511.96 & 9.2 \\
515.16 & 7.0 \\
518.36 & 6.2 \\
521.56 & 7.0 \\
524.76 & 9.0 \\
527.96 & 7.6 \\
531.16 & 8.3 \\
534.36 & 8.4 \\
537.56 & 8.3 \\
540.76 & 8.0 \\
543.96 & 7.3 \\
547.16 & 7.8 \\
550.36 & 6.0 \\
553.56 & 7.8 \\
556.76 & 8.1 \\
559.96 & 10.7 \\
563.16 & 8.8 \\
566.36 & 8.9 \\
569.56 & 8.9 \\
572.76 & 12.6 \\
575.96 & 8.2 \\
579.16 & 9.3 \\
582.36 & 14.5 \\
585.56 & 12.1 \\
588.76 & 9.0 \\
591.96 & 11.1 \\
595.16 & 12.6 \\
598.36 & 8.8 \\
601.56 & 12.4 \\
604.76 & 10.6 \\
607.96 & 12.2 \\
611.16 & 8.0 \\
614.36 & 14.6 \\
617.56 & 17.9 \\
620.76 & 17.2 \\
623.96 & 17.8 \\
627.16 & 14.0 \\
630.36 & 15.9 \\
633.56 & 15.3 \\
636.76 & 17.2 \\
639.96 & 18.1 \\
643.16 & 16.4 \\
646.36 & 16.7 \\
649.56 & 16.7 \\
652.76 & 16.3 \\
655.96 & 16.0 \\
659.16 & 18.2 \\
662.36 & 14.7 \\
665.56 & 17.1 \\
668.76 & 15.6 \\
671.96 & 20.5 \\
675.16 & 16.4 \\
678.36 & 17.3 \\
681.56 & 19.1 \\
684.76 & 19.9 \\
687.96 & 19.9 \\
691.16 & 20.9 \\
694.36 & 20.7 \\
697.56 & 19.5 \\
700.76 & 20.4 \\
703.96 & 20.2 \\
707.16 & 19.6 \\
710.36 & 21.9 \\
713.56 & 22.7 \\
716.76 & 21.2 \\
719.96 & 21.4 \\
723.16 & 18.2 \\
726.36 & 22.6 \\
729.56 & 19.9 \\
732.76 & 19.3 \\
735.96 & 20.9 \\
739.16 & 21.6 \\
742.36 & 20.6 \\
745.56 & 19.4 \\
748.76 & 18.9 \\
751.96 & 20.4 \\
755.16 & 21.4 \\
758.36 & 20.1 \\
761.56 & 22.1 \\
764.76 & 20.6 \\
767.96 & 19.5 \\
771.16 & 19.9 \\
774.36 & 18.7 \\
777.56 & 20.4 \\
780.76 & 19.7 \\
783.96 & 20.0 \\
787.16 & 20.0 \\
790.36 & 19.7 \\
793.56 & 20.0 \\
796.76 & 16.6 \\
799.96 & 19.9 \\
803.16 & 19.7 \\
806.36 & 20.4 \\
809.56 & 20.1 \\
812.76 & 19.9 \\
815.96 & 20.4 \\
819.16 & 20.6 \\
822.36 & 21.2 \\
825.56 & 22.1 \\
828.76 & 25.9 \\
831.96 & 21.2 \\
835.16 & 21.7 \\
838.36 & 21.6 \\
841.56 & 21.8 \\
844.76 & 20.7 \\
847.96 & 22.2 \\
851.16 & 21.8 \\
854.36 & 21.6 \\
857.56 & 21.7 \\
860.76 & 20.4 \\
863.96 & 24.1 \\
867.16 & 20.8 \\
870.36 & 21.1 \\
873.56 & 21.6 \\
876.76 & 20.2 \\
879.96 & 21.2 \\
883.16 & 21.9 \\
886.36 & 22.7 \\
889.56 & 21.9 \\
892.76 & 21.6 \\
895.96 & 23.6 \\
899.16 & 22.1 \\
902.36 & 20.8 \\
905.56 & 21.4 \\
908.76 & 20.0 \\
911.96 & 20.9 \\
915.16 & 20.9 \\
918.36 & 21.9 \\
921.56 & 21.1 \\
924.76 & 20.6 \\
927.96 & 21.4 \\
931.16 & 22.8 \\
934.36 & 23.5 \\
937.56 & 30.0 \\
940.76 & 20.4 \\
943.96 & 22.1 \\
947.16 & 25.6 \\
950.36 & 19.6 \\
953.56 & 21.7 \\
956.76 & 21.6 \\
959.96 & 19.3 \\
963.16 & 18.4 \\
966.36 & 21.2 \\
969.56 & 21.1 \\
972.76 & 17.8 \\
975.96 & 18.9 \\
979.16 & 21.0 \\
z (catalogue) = 0.540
